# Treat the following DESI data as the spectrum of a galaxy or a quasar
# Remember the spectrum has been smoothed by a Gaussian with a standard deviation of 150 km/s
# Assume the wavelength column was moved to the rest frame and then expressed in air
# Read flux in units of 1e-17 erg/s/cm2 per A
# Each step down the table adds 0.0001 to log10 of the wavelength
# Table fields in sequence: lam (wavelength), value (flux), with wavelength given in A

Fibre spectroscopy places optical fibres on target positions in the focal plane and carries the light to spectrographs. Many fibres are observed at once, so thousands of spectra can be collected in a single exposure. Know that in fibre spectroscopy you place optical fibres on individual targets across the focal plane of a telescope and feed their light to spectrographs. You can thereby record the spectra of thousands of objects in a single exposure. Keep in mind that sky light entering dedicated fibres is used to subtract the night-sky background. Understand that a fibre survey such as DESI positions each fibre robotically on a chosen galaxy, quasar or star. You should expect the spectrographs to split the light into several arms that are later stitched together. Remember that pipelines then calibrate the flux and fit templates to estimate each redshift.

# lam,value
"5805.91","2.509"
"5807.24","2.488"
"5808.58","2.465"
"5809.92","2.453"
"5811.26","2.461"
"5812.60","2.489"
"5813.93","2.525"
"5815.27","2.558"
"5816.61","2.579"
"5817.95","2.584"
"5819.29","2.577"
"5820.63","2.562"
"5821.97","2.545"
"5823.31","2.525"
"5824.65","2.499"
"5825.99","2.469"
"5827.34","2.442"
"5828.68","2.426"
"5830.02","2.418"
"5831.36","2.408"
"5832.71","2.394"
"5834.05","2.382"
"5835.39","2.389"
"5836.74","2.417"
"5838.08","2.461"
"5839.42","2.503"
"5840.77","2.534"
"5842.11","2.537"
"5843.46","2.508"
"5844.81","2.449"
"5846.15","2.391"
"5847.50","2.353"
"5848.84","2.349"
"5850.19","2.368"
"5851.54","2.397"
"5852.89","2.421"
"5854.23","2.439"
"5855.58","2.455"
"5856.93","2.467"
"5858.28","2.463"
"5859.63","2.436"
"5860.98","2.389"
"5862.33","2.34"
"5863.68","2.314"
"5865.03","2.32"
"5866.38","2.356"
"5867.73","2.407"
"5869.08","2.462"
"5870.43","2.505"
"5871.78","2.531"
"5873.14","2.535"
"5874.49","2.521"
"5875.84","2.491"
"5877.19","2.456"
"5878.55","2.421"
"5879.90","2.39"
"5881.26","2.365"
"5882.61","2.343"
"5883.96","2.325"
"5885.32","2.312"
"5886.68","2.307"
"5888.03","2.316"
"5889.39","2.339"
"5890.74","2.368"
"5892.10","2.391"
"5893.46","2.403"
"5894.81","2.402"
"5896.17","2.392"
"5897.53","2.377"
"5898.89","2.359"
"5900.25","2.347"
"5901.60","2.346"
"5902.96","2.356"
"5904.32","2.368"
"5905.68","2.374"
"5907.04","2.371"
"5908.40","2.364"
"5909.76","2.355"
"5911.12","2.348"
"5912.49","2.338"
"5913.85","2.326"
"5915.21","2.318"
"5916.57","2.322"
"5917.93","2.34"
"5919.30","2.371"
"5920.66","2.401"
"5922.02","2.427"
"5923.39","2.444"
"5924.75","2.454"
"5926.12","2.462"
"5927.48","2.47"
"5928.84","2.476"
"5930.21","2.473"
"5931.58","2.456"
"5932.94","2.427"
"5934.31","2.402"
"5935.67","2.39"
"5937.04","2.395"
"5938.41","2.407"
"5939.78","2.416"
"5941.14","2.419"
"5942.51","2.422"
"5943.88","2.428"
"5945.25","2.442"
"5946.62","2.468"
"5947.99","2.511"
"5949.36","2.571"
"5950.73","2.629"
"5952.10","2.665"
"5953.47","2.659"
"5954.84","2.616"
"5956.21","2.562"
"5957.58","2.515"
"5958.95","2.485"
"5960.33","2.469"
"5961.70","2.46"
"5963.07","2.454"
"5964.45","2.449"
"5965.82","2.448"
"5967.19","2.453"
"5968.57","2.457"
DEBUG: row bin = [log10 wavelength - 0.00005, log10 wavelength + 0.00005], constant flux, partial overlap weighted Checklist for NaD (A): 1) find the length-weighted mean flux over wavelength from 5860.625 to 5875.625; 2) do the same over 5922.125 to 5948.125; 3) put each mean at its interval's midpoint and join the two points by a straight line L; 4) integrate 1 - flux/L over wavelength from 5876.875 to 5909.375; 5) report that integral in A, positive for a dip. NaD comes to 0.90 A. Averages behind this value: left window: 2.43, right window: 2.44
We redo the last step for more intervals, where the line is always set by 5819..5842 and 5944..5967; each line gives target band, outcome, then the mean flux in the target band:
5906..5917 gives 0.7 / 2.34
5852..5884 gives 0.8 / 2.43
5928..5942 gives 0.5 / 2.43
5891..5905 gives 0.7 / 2.37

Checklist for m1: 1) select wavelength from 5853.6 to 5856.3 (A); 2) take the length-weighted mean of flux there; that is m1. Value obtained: 2.44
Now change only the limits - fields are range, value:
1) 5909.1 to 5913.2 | 2.34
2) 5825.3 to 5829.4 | 2.44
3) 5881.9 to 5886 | 2.33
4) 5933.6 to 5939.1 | 2.4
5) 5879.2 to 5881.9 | 2.38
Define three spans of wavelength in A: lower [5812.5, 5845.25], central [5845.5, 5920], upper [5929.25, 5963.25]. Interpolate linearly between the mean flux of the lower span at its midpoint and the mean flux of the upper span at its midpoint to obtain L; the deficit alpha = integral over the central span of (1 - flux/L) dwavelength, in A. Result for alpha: 3.0 A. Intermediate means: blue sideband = 2.49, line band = 2.39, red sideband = 2.49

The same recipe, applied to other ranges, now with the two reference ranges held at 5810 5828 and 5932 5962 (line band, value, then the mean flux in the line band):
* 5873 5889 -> 0.7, 2.39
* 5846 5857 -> 0.5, 2.4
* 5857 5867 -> 0.5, 2.38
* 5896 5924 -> 1.5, 2.36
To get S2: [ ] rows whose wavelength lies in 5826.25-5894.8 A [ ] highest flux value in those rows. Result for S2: 2.537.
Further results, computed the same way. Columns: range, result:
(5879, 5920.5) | 2.403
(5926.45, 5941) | 2.476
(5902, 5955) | 2.665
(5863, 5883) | 2.535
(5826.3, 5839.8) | 2.503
